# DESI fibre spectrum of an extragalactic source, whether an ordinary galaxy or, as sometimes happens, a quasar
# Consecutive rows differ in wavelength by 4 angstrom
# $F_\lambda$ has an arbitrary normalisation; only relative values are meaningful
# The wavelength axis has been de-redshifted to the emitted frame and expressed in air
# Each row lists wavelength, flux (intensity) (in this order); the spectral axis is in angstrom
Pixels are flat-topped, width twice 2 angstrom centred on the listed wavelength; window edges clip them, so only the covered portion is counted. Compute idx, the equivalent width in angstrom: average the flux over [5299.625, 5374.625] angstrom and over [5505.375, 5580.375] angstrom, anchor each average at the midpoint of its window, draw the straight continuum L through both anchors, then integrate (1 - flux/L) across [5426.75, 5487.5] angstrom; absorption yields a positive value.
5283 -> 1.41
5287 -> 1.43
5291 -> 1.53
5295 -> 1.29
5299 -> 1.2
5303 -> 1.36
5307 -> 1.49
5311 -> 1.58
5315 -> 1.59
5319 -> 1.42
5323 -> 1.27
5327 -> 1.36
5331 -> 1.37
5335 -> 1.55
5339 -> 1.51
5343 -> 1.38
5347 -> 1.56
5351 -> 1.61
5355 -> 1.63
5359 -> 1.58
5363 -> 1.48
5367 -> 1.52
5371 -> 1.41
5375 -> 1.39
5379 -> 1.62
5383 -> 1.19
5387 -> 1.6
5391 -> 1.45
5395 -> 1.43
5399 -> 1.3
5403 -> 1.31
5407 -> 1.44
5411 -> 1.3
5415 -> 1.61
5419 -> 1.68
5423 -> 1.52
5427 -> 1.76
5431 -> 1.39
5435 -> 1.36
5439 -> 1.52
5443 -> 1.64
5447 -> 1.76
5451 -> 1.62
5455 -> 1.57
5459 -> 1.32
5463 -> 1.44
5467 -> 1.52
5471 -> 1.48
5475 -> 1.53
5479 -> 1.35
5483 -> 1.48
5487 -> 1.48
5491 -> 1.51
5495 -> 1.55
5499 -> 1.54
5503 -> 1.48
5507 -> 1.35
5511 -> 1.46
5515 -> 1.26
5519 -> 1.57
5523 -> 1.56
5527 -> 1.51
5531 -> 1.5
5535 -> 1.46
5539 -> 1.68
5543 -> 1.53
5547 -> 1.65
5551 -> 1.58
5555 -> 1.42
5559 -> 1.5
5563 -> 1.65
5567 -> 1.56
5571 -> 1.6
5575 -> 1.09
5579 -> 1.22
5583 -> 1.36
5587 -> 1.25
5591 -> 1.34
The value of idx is -1.1 angstrom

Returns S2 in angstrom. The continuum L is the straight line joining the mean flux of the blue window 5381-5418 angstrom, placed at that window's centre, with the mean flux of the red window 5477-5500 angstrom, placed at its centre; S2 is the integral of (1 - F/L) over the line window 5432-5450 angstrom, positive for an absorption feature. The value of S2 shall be -1.5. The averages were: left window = 1.41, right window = 1.48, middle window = 1.56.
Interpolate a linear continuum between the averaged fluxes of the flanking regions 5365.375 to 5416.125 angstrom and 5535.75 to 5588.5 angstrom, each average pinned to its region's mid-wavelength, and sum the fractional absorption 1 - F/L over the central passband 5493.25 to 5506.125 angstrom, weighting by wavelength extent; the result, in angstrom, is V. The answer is -0.48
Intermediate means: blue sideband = 1.42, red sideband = 1.47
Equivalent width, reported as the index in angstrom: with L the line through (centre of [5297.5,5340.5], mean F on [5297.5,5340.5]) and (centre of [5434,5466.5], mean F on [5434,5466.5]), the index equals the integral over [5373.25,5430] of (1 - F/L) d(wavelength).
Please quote 0.9 angstrom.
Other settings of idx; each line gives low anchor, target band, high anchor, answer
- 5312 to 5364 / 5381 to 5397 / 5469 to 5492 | 0.69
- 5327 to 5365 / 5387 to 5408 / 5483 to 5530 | 1.36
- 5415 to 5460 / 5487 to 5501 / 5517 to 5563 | 0.27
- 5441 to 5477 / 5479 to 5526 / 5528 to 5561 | 2.10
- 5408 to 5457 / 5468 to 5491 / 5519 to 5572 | 1.27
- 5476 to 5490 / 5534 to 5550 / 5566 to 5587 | -2.36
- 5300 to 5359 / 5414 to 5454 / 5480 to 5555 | -2.51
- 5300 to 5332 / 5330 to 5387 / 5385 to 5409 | -2.75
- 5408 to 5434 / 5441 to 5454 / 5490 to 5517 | -1.38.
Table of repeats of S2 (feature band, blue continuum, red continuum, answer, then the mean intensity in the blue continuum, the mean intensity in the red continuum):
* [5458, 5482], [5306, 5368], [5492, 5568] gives 1.0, 1.49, 1.52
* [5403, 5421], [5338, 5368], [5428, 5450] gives 0.7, 1.53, 1.55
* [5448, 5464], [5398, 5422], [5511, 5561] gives -0.4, 1.45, 1.52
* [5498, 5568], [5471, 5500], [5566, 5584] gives -4.8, 1.49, 1.36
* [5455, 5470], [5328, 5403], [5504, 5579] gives 0.3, 1.47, 1.49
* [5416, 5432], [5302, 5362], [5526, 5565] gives -0.9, 1.49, 1.55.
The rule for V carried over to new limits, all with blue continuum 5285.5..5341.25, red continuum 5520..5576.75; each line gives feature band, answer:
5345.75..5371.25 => -1.9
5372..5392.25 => 0.1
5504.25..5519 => 1.1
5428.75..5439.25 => 0.4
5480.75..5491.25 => 0.1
